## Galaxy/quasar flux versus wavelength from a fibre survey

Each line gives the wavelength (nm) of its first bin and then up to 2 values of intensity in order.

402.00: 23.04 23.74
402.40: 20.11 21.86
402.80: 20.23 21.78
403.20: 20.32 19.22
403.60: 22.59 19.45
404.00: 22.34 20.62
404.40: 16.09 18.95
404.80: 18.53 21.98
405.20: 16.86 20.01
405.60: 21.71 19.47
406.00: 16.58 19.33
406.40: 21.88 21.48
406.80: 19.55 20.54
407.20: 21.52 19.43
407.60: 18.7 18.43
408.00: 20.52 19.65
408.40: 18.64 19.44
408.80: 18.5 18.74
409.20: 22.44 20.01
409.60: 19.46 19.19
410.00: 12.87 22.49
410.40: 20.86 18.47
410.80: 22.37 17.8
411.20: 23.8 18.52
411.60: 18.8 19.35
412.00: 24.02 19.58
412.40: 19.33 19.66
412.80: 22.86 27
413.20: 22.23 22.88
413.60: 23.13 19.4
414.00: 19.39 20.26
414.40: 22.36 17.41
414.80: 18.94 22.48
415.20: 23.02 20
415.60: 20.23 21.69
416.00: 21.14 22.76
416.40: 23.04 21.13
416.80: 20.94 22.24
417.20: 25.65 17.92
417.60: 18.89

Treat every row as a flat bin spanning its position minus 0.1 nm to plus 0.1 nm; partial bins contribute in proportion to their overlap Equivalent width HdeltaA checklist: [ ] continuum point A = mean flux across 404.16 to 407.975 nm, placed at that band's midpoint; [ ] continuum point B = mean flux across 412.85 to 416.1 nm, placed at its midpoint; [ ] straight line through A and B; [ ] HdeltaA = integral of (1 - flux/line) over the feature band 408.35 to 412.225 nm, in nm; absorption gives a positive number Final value 0.130 nm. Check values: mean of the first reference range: 19.6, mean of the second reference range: 21.4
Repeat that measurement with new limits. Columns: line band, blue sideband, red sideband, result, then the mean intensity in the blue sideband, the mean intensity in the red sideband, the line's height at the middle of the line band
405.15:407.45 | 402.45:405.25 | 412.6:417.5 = 0.06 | 20.1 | 21.5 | 20.4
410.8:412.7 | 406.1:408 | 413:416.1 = 0.05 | 20.1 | 21.2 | 20.8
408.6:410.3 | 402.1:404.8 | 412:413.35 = 0.18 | 20.5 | 22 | 21.5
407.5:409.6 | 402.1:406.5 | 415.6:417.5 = 0.12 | 20.2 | 21.8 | 20.7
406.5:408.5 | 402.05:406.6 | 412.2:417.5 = 0.07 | 20.2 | 21.4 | 20.6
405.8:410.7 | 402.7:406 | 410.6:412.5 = 0.14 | 19.9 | 20.3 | 20.1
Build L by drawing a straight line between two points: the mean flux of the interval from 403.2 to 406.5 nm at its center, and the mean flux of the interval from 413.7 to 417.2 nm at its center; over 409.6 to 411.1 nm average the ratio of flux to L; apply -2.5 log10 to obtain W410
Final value 0.07 mag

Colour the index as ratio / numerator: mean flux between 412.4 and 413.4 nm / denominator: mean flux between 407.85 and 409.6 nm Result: 1.15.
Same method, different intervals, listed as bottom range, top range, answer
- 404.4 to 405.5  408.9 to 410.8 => 1.03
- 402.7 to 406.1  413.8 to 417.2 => 1.07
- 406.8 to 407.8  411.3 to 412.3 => 1.01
